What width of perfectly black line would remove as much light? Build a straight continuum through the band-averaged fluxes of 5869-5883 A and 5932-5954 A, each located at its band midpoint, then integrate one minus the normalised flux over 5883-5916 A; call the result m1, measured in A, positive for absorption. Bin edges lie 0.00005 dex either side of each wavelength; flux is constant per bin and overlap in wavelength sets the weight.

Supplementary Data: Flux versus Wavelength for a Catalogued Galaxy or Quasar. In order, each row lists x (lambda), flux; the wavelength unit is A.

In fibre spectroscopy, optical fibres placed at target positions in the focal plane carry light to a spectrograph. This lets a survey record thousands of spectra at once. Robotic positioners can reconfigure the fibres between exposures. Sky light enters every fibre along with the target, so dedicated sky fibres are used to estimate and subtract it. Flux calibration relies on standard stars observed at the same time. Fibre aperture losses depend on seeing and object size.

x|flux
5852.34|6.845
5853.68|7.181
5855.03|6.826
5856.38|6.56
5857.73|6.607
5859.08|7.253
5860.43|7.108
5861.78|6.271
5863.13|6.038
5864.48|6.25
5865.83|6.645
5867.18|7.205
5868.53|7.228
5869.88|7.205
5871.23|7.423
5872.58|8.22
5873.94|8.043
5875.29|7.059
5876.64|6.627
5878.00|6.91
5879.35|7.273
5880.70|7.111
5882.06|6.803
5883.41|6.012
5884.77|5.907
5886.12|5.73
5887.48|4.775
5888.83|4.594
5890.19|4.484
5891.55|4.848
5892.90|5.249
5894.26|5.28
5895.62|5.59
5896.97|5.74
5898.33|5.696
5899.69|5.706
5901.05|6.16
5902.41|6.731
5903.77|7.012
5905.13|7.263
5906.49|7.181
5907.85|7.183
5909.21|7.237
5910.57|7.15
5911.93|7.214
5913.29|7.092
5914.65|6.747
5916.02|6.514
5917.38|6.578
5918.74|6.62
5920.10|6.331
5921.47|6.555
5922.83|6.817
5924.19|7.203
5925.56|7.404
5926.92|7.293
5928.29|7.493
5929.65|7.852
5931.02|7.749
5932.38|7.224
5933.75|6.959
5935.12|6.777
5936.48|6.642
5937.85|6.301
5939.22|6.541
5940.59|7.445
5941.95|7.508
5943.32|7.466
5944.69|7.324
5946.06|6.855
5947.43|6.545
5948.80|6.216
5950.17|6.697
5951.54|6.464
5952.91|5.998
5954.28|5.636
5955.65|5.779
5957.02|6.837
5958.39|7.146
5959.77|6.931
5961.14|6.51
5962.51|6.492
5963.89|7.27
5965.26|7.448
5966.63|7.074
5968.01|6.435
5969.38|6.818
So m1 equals 4.5 A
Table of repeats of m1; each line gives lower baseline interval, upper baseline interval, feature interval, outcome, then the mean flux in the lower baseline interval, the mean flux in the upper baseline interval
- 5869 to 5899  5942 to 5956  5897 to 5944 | -3.7 A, 6.21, 6.56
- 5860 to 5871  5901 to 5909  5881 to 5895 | 3.0 A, 6.77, 7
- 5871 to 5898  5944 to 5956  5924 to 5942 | -2.3 A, 6.16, 6.41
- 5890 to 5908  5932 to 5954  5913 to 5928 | -1.1 A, 6.02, 6.78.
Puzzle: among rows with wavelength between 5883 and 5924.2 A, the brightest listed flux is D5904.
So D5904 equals 7.263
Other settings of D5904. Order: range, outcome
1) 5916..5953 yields 7.852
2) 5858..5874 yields 8.22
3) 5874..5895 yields 7.273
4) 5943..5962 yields 7.466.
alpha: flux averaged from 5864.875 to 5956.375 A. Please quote 6.64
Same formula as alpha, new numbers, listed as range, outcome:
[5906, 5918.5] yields 6.97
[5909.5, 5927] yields 6.88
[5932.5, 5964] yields 6.71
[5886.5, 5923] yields 6.22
